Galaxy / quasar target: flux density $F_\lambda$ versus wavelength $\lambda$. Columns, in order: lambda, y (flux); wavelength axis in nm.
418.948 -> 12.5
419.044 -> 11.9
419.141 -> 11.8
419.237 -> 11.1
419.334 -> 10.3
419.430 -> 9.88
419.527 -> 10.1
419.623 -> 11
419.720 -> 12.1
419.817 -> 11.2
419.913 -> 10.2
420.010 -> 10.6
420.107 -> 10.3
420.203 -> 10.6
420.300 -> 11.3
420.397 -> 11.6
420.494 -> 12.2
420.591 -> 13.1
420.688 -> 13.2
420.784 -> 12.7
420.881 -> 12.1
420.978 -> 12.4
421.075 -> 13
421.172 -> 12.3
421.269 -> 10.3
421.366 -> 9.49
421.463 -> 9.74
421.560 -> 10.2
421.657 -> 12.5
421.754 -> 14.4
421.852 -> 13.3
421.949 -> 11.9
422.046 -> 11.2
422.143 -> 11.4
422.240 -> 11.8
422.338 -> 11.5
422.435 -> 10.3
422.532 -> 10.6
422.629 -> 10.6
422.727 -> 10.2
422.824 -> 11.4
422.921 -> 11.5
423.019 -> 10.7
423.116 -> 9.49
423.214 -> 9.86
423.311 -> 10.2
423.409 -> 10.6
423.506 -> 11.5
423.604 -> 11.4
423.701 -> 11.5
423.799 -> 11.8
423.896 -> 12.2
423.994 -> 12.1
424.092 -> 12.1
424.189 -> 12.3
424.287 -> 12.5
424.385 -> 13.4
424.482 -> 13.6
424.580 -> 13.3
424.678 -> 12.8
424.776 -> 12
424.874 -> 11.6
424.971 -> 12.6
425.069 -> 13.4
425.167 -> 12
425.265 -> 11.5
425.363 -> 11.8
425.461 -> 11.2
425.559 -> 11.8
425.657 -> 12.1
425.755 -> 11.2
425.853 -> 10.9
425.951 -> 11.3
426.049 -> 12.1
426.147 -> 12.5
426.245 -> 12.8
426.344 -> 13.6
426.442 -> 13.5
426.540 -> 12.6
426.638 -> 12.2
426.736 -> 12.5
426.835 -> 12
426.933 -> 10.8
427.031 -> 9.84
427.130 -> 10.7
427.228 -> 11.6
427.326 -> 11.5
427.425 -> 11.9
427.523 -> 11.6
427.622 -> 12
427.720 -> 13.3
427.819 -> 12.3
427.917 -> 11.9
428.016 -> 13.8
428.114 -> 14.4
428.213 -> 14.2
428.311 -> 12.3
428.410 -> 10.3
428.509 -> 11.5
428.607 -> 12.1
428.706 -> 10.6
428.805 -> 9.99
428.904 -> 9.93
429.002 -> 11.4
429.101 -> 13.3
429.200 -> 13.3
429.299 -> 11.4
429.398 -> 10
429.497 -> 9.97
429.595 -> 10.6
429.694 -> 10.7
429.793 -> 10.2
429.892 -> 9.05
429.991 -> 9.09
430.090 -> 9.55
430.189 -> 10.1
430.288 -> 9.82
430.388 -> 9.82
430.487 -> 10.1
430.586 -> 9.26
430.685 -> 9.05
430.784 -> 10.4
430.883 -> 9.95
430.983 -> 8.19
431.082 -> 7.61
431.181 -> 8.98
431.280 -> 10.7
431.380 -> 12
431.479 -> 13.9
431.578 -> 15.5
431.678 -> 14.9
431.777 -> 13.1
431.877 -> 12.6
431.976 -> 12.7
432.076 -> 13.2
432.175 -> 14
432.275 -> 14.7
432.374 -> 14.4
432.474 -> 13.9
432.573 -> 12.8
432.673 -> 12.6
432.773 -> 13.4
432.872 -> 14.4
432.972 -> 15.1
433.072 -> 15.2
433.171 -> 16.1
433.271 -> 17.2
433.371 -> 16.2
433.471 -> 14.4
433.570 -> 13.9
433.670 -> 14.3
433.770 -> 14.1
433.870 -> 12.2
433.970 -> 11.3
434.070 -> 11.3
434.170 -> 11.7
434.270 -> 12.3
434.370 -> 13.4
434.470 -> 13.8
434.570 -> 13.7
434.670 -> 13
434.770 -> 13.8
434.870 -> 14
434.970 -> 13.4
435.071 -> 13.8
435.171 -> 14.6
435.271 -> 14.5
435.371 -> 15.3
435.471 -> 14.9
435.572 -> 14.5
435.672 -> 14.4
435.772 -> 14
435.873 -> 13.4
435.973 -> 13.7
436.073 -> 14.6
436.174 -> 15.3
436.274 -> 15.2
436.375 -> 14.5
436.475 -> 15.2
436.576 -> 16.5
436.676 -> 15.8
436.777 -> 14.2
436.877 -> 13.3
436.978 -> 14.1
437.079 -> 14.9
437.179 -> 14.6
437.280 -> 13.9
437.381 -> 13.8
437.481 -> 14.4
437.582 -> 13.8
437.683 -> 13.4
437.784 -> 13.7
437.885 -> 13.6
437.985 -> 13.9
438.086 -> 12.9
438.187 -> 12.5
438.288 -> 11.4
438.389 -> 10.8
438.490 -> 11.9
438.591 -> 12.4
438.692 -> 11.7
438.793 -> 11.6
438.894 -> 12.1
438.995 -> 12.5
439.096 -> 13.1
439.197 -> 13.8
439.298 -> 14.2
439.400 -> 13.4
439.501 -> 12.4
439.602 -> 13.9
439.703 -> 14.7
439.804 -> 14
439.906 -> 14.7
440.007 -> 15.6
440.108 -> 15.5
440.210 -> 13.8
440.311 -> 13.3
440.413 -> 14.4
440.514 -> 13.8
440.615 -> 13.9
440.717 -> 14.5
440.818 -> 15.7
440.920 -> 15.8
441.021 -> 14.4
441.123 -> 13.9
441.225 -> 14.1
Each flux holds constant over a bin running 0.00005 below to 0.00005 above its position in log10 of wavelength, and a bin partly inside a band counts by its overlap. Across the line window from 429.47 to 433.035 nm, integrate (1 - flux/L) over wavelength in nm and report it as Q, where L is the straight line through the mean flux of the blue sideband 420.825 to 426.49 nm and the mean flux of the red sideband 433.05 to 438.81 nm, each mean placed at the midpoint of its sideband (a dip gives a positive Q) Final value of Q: 0.40 nm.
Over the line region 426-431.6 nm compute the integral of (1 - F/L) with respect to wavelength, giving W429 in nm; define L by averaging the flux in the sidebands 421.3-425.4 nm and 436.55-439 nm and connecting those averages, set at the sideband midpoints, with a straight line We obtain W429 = 0.44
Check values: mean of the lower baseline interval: 11.6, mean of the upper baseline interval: 13.3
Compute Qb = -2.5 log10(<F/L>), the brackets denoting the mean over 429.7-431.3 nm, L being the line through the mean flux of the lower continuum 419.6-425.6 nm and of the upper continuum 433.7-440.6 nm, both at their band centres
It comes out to 0.32 mag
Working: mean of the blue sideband 11.6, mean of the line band 9.5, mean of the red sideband 13.7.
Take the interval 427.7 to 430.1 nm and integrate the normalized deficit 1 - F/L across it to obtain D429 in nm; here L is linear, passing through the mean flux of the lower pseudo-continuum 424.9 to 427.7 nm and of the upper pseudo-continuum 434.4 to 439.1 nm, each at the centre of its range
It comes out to 0.19 nm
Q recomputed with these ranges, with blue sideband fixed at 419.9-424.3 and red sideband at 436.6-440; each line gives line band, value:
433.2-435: -0.09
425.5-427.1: 0.00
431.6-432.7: -0.08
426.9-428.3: 0.00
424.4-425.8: -0.05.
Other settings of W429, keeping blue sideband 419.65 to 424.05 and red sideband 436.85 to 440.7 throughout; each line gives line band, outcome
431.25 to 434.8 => -0.25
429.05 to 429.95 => 0.10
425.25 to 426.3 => 0.01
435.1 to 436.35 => -0.14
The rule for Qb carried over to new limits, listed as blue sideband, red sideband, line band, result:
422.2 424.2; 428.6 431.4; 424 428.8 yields -0.14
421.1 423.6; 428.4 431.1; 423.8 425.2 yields -0.16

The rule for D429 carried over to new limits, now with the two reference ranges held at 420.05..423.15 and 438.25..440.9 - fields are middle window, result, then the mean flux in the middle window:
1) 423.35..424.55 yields -0.03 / 12.1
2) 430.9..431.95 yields 0.07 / 11.7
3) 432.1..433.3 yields -0.16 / 14.4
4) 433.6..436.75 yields -0.24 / 14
